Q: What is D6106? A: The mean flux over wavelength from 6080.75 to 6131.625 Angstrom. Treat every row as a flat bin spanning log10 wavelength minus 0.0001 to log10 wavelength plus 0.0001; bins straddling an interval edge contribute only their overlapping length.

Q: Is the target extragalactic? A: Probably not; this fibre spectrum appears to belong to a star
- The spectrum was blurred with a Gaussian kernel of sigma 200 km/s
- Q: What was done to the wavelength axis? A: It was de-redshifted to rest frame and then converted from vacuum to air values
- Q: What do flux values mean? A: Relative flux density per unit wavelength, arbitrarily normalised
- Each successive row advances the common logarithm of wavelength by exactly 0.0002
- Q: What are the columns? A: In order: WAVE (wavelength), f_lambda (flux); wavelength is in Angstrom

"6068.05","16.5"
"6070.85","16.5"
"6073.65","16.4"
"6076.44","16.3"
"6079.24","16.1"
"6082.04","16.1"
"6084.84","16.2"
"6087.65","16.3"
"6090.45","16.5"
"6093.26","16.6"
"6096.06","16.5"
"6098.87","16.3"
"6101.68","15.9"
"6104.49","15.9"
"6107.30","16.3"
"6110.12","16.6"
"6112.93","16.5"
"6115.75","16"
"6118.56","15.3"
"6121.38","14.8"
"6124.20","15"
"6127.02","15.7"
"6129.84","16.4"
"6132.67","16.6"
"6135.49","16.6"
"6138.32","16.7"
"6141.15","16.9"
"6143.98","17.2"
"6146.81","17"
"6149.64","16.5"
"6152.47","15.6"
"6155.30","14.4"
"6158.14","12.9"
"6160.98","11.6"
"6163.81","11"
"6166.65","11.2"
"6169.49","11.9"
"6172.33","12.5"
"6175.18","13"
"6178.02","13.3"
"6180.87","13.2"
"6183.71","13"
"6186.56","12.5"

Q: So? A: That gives 16.1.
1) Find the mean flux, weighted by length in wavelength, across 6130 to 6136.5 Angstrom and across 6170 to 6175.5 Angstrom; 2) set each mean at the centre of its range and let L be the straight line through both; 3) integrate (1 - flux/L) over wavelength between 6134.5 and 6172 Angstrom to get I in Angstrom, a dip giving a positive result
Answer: 0.3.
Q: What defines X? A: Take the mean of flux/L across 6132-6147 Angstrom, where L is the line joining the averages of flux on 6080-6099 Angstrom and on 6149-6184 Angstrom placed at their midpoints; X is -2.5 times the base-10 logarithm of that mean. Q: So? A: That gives -0.19 mag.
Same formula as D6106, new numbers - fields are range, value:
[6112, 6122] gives 15.7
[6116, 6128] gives 15.3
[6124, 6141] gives 16.3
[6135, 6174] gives 14.4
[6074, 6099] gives 16.3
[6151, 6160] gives 14.2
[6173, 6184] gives 13.1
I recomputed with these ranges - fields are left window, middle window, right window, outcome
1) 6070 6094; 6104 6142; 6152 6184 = -3.9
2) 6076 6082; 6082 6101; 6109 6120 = -0.3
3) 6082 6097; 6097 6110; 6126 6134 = 0.1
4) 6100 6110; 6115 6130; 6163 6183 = -0.3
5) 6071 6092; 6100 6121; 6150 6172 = -1.4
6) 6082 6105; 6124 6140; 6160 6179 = -2.4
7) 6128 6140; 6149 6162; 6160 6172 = -0.9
